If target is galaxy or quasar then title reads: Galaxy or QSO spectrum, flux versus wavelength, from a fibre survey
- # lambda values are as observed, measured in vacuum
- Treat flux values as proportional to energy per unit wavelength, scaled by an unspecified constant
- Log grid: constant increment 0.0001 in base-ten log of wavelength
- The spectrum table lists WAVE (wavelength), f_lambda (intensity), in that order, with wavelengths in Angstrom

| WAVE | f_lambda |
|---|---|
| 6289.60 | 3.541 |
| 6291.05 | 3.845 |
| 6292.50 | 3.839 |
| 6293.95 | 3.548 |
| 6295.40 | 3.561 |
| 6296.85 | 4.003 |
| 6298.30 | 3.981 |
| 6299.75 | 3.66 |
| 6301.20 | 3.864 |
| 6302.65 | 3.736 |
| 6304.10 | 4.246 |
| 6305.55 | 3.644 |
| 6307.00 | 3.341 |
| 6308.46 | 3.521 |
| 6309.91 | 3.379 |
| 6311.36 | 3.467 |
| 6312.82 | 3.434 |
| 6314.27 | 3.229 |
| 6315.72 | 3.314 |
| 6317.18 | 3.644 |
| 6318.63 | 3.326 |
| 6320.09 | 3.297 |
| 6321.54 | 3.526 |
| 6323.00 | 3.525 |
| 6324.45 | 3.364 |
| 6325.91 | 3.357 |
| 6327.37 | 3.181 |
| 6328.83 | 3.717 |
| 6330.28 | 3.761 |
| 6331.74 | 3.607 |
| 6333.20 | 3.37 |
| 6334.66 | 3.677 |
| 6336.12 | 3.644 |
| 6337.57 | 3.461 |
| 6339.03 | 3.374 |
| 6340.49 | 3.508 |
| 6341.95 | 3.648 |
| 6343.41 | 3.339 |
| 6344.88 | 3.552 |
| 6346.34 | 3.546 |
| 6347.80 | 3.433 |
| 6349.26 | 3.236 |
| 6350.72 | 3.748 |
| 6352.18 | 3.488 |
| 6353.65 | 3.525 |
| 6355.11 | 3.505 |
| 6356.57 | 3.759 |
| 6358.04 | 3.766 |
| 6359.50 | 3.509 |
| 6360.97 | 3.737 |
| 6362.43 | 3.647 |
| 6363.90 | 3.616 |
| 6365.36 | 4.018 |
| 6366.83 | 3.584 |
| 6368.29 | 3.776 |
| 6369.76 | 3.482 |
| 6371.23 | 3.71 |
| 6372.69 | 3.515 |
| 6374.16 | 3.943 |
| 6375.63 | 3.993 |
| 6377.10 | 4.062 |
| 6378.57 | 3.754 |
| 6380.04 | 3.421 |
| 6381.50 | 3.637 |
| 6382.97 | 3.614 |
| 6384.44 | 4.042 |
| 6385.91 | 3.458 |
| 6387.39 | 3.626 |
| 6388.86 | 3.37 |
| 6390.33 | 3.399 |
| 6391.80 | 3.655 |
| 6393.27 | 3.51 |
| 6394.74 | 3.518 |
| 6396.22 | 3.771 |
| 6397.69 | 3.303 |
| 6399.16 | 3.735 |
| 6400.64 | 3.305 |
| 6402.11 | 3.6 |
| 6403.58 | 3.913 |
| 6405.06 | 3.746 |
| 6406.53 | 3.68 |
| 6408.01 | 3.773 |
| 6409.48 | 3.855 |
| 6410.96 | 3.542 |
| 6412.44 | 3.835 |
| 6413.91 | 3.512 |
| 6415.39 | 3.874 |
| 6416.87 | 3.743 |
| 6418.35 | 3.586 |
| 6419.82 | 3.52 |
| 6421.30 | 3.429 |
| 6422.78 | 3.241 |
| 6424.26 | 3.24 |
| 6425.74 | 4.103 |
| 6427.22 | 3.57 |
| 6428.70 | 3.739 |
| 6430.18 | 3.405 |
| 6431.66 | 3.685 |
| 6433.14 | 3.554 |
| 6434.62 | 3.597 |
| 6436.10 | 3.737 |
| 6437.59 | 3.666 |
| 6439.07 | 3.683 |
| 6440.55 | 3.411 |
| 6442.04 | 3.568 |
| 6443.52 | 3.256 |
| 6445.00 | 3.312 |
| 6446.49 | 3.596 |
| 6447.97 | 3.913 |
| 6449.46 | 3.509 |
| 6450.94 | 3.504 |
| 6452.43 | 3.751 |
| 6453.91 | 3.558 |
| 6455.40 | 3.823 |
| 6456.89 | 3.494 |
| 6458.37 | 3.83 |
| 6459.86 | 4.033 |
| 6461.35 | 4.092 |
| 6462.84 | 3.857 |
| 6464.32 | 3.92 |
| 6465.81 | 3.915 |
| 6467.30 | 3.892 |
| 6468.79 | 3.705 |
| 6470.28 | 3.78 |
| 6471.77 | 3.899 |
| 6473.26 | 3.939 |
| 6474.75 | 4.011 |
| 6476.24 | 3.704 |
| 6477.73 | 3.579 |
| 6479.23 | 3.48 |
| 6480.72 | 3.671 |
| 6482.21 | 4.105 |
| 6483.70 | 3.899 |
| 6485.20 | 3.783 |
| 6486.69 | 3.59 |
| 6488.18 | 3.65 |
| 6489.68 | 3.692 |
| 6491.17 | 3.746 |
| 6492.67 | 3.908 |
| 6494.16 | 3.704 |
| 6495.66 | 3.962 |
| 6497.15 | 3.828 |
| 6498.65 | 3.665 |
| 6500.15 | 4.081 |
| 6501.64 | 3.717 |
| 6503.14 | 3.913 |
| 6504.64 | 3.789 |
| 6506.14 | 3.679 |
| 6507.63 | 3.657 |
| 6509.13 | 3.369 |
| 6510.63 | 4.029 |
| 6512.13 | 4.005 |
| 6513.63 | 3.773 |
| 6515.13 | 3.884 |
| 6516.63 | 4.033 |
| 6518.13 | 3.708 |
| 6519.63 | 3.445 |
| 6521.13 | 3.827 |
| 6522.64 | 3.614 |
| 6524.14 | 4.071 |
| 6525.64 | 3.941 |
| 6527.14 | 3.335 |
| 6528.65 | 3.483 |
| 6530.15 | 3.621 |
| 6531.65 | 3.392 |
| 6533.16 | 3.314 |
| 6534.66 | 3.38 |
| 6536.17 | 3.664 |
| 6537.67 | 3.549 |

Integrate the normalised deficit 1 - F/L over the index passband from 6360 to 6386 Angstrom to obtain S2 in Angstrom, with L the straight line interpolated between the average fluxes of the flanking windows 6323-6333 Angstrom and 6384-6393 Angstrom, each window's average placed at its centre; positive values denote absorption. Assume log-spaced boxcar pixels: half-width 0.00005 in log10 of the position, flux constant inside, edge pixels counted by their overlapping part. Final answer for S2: -1.3 Angstrom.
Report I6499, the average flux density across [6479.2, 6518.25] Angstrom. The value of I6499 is 3.8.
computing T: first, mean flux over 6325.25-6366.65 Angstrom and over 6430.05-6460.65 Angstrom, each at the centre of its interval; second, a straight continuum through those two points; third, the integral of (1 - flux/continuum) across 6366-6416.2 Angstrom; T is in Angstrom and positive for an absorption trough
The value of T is -1.1 Angstrom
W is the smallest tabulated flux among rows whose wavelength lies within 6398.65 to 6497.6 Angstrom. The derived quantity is 3.24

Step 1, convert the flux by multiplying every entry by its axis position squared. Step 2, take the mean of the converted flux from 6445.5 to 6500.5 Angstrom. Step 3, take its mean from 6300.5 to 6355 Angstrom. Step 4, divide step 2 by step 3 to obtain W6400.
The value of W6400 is 1.13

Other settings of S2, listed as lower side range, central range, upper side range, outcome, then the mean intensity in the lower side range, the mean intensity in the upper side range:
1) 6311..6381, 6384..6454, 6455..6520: 1.7 Angstrom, 3.57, 3.8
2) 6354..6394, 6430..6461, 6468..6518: 1.0 Angstrom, 3.67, 3.79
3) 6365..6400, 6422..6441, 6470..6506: 0.7 Angstrom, 3.66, 3.79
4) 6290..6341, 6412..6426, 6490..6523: 0.4 Angstrom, 3.57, 3.79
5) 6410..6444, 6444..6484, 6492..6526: -0.8 Angstrom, 3.59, 3.81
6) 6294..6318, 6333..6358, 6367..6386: 1.1 Angstrom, 3.62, 3.73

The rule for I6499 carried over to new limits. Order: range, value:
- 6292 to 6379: 3.6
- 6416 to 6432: 3.57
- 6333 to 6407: 3.61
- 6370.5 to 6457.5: 3.62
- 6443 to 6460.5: 3.63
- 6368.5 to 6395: 3.66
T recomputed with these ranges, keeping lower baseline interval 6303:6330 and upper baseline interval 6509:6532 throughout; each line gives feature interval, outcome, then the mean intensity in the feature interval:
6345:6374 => -0.7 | 3.62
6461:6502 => -1.4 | 3.81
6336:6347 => 0.0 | 3.5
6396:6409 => -0.2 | 3.65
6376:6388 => -0.5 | 3.71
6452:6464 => -0.5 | 3.81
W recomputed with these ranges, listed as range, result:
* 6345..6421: 3.236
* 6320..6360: 3.181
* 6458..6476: 3.705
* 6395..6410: 3.303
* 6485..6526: 3.369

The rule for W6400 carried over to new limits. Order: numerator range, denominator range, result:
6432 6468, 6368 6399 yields 1.03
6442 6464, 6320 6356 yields 1.09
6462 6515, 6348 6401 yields 1.08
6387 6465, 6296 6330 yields 1.06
